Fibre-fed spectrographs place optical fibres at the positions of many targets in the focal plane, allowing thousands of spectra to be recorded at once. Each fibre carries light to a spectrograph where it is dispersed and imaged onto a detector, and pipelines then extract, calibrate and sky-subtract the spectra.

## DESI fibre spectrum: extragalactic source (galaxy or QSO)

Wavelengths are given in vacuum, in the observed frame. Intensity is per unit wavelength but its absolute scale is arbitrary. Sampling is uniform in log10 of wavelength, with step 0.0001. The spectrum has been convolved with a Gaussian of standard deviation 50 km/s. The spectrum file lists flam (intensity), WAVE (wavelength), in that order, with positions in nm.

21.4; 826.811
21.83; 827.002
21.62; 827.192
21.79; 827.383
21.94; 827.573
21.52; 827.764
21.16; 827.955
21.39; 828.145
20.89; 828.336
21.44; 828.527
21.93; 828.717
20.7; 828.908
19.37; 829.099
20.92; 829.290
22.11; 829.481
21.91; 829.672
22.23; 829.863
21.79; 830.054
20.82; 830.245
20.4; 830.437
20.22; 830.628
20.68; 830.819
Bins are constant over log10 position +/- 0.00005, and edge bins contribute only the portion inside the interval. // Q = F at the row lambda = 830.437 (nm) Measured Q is 20.4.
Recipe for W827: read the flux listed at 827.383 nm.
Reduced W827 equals 21.79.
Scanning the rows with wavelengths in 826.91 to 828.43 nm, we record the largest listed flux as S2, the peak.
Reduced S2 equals 21.94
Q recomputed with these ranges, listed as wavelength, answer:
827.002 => 21.83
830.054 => 21.79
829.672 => 21.91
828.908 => 20.7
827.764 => 21.52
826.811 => 21.4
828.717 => 21.93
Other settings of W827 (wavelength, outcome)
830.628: 20.22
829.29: 20.92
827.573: 21.94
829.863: 22.23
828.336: 20.89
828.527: 21.44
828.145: 21.39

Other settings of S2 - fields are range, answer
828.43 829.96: 22.23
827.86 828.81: 21.93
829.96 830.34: 21.79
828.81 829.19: 20.7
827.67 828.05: 21.52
